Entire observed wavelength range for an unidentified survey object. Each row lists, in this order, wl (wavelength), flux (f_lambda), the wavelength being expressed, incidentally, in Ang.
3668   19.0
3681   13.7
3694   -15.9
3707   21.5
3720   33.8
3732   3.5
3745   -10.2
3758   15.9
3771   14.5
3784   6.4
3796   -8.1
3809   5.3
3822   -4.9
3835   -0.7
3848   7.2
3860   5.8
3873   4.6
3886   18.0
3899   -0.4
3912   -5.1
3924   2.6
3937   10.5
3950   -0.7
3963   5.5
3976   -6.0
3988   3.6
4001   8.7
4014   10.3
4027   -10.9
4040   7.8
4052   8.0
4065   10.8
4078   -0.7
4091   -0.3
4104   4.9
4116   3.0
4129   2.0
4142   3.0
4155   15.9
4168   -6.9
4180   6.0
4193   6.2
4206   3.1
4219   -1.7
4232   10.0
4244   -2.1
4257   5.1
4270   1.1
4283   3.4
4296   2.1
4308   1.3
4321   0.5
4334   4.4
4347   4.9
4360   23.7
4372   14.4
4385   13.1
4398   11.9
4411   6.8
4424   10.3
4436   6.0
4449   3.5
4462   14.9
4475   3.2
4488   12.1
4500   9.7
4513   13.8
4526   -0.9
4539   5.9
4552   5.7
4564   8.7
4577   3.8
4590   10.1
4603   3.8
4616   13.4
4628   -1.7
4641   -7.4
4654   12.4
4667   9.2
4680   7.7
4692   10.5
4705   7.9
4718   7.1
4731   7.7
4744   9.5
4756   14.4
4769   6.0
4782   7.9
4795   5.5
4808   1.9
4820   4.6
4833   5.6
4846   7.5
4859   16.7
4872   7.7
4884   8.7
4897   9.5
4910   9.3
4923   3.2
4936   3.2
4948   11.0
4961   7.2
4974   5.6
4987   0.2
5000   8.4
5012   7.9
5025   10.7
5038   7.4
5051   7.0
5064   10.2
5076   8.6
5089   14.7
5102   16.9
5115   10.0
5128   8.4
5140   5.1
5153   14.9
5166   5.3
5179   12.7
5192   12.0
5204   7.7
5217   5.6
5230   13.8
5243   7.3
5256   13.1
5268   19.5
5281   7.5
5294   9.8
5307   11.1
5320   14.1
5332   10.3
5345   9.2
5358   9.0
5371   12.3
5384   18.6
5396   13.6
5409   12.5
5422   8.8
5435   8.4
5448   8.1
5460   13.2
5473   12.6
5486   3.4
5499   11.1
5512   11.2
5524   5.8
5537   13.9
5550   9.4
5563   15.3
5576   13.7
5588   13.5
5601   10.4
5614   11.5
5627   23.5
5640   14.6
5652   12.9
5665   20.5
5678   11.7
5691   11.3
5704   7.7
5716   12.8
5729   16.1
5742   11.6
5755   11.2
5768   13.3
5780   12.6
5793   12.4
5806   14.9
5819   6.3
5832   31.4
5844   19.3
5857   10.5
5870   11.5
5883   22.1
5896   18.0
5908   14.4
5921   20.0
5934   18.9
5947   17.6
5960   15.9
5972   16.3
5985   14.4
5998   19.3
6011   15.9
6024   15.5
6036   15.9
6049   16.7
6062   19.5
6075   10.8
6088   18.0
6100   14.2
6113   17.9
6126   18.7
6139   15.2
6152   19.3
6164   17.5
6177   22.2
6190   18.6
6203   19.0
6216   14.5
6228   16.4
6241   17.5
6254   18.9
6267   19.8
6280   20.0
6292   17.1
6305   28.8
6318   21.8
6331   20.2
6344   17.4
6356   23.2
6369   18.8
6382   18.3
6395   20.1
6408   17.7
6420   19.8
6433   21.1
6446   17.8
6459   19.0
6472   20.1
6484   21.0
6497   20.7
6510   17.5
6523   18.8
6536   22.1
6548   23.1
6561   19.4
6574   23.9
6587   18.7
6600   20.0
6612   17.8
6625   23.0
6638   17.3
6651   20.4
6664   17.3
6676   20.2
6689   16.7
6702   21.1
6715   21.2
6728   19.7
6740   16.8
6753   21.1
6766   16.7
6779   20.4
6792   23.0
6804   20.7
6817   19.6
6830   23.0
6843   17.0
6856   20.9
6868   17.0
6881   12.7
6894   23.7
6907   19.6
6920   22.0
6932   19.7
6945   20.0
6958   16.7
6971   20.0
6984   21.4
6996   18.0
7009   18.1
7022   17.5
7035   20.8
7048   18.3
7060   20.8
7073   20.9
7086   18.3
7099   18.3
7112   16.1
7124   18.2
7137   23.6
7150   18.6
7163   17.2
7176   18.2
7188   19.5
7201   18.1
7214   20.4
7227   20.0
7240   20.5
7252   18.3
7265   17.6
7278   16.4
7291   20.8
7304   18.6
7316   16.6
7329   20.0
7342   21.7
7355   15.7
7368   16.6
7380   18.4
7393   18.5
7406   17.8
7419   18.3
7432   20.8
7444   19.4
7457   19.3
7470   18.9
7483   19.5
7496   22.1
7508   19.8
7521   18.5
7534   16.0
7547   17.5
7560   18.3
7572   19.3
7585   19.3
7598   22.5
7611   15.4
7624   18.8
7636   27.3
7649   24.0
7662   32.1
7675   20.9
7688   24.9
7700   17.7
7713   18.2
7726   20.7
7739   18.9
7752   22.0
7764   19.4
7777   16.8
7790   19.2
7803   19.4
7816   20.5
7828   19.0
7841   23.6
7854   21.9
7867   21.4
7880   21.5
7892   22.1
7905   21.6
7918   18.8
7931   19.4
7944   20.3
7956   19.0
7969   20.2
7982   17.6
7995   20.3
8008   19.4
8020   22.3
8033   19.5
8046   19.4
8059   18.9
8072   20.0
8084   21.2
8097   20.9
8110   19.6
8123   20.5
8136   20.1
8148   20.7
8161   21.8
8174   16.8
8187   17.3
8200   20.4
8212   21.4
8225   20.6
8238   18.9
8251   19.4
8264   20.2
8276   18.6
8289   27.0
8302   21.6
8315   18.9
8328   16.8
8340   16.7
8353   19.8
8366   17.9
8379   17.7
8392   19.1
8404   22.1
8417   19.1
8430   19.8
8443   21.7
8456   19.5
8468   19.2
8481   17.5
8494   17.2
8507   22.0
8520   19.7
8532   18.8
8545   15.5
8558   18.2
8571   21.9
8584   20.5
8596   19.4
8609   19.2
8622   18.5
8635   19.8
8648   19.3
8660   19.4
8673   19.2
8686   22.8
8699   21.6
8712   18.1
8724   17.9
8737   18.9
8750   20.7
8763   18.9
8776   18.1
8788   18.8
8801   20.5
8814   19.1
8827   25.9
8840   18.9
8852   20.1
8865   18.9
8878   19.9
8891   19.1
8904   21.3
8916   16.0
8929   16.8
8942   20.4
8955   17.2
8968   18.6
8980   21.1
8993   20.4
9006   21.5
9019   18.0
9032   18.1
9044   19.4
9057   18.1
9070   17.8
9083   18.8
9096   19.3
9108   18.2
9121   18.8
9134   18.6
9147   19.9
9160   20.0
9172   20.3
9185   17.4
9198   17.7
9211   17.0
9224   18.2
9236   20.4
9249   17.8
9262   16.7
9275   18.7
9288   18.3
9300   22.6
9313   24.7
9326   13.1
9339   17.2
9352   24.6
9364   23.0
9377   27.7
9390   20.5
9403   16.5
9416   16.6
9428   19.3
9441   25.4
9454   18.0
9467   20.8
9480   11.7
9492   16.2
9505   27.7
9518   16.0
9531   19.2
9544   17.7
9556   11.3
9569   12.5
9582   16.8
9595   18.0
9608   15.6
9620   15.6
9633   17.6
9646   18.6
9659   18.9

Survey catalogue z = 0.167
